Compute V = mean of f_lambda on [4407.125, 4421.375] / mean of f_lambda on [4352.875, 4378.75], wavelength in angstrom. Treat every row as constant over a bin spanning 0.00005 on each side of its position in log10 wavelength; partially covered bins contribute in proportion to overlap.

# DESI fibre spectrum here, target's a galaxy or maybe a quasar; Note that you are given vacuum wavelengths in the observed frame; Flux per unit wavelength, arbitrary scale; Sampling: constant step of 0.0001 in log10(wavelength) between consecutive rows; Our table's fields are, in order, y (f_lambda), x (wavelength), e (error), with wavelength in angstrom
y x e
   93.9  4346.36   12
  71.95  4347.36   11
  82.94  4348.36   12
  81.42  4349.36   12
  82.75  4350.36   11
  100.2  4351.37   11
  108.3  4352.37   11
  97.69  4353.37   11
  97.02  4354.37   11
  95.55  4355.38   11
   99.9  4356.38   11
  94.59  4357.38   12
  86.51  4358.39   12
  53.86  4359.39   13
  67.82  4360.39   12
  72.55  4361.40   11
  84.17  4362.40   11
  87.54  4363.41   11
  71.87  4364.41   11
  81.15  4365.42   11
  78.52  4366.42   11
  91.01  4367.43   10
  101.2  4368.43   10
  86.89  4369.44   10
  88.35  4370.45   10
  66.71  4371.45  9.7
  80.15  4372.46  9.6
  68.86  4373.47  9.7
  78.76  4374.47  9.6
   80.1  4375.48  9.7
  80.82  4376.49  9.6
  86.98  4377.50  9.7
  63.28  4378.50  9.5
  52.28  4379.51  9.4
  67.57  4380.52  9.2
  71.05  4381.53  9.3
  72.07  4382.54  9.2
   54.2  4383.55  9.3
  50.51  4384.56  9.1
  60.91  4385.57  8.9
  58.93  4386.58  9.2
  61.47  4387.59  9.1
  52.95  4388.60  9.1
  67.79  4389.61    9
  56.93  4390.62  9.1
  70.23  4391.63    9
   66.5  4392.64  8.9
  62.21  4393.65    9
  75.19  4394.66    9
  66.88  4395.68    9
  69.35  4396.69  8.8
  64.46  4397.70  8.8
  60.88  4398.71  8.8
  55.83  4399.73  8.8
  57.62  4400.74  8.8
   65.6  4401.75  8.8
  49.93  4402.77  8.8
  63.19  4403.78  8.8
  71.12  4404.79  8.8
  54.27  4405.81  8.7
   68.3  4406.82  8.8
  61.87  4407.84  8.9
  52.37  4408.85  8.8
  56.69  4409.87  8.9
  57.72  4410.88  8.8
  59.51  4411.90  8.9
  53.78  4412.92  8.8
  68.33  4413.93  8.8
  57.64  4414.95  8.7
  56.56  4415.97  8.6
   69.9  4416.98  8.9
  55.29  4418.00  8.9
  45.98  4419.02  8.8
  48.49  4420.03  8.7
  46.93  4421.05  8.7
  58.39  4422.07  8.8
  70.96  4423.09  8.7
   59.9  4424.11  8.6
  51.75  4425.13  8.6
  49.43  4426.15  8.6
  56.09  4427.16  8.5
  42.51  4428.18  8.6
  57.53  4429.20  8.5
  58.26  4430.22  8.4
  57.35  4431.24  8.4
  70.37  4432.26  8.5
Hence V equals 0.69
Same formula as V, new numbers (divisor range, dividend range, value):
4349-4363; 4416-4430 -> 0.63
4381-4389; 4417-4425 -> 0.93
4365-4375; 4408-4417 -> 0.71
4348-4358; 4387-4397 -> 0.69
